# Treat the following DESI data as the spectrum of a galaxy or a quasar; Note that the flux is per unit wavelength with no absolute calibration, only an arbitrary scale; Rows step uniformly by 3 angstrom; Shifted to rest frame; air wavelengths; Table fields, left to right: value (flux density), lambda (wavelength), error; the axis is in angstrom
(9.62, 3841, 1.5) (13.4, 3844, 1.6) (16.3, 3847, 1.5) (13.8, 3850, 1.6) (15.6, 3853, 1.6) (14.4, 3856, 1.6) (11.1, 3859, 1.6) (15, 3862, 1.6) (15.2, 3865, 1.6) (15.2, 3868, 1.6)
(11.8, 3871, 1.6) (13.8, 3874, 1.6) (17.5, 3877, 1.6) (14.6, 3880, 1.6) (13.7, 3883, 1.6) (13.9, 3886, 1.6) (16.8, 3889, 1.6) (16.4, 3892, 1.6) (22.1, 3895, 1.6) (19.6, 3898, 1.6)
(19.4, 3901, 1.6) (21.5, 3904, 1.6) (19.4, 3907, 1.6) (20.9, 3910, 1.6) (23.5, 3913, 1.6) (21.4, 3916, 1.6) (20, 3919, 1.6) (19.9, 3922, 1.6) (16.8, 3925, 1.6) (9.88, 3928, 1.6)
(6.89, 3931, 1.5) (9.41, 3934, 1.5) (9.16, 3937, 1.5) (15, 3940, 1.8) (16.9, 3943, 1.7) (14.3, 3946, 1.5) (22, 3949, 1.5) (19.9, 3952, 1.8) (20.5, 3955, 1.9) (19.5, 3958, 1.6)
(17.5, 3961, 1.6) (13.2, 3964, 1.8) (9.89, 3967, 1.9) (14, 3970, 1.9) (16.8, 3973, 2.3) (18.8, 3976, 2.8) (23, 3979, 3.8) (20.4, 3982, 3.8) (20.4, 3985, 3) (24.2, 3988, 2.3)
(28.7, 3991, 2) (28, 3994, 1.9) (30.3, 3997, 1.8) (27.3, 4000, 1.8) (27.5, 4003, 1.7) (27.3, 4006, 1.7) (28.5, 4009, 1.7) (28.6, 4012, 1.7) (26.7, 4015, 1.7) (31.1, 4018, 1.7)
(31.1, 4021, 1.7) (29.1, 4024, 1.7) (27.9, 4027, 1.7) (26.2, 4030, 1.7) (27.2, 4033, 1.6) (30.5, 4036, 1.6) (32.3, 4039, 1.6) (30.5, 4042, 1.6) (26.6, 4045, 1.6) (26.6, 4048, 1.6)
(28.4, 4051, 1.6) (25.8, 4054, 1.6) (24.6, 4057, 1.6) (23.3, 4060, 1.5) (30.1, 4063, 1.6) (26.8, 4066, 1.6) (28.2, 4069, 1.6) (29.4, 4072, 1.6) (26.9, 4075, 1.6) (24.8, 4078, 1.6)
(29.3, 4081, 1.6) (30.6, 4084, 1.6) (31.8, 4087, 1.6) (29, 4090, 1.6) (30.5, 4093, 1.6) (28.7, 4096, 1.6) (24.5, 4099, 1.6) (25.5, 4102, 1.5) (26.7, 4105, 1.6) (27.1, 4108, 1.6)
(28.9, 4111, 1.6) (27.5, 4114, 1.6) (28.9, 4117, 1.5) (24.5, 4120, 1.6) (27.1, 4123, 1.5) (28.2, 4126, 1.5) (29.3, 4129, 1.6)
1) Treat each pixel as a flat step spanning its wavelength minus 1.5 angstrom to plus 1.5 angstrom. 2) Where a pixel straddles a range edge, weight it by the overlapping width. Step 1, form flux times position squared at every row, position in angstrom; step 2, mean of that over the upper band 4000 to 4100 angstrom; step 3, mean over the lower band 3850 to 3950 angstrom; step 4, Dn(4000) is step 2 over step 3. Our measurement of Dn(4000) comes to 1.9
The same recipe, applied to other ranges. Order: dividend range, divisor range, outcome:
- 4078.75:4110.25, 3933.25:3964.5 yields 1.86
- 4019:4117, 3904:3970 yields 1.81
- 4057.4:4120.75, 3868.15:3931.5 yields 1.77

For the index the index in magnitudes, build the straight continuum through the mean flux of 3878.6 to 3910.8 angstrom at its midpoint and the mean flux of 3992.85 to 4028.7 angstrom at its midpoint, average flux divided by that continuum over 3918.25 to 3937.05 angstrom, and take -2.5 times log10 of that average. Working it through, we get 0.496 mag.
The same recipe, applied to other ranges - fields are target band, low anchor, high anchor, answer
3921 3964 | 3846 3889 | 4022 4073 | 0.29 mag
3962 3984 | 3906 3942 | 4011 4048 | 0.31 mag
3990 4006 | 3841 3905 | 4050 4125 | -0.24 mag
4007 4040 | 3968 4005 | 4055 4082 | -0.16 mag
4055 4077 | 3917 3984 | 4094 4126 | -0.12 mag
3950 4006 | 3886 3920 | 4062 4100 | 0.11 mag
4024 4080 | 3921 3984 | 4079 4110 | -0.13 mag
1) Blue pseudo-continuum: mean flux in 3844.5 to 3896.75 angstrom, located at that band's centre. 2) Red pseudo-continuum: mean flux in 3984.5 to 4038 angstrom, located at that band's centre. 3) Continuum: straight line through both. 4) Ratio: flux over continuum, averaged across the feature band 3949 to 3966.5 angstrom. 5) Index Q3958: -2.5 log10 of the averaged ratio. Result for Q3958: 0.267 mag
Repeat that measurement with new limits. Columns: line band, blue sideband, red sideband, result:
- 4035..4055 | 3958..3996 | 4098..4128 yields -0.225 mag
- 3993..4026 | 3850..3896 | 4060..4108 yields -0.220 mag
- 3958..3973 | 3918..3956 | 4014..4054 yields 0.299 mag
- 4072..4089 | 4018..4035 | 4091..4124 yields -0.039 mag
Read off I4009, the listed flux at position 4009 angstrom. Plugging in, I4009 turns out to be 28.5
